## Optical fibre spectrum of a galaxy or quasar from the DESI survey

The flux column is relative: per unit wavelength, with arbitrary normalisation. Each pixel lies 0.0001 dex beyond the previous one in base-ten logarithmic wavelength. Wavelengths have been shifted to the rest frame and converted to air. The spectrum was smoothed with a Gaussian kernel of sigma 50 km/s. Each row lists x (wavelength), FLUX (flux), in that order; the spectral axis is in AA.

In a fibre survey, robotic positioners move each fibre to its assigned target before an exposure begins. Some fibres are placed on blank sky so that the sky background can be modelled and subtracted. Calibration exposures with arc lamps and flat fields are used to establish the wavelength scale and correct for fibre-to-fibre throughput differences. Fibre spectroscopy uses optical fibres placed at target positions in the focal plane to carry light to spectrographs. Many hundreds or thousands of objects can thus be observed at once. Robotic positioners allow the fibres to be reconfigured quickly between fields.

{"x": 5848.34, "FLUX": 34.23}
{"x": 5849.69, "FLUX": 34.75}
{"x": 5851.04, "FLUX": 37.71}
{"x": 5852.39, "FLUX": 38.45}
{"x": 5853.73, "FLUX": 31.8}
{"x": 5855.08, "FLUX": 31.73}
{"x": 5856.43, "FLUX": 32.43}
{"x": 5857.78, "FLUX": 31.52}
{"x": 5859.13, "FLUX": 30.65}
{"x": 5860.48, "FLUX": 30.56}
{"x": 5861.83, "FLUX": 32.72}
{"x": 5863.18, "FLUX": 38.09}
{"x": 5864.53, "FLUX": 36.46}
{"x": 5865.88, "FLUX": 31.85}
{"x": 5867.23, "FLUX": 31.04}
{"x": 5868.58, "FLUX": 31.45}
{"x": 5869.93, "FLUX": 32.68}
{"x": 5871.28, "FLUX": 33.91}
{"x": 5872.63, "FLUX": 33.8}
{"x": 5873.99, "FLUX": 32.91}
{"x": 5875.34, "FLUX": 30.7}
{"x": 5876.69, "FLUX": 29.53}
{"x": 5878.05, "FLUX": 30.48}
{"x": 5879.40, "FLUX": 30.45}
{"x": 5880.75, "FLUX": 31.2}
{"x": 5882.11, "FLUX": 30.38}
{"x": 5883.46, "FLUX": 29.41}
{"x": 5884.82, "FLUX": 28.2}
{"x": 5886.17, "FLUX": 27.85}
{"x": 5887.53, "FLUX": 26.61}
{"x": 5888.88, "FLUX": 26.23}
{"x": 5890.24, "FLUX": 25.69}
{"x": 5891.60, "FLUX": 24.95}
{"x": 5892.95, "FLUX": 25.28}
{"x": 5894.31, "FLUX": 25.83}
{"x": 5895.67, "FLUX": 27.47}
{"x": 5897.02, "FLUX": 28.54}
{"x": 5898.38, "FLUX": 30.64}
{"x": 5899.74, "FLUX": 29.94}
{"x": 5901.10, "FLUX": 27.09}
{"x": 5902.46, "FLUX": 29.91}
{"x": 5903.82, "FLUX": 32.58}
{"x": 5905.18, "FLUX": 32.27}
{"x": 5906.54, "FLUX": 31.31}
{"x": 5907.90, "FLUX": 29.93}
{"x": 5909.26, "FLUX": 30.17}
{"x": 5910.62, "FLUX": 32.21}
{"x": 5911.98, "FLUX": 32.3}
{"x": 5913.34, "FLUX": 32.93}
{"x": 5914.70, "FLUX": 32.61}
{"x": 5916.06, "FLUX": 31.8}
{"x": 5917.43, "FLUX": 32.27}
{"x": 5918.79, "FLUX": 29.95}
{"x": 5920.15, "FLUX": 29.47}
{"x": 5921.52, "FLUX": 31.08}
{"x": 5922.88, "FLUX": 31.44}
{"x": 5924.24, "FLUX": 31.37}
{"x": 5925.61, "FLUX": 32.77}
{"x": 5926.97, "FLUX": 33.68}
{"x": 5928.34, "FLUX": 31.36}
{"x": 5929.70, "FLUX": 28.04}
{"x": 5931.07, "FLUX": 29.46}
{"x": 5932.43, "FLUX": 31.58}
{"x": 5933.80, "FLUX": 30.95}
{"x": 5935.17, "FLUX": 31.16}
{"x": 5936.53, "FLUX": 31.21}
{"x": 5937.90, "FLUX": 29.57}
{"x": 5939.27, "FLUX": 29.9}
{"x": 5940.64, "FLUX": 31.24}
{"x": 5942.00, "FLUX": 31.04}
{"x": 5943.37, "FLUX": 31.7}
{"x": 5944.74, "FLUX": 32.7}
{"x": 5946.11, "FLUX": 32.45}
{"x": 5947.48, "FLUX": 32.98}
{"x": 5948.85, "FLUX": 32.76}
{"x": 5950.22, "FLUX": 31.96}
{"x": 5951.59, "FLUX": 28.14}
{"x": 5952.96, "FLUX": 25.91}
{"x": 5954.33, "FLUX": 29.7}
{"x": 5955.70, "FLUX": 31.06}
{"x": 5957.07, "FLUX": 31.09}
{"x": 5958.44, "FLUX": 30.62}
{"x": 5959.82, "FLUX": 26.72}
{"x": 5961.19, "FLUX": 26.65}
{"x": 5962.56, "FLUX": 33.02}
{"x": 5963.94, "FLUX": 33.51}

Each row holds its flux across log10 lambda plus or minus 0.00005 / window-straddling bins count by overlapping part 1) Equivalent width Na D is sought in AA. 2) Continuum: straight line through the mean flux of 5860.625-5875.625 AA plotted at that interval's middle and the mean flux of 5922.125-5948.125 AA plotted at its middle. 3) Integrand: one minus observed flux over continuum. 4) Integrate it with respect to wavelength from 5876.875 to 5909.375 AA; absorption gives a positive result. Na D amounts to 3.7 AA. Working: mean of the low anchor 33.2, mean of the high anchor 31.3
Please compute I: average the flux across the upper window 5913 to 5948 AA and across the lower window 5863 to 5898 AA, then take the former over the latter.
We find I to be 1.0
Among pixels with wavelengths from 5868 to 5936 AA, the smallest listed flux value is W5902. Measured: 24.95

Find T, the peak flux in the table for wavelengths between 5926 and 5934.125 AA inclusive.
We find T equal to 33.68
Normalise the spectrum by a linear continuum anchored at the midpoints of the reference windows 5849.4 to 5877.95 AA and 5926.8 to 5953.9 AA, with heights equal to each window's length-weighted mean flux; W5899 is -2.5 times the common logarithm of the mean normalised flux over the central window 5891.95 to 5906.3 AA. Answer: 0.11 mag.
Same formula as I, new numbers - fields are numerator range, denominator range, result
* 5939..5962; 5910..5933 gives 0.97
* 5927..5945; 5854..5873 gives 0.94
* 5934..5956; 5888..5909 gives 1.08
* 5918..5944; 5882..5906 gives 1.09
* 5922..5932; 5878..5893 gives 1.11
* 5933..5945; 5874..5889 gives 1.05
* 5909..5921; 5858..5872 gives 0.96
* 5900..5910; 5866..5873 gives 0.94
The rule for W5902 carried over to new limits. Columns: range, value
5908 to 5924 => 29.47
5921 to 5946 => 28.04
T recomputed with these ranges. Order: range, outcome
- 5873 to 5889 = 32.91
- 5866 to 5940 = 33.91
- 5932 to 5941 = 31.58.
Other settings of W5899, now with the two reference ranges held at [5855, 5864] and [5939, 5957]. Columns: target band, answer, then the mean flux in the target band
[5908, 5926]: 0.00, 31.5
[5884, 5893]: 0.21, 26.5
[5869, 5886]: 0.04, 31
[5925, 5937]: 0.00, 31.1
